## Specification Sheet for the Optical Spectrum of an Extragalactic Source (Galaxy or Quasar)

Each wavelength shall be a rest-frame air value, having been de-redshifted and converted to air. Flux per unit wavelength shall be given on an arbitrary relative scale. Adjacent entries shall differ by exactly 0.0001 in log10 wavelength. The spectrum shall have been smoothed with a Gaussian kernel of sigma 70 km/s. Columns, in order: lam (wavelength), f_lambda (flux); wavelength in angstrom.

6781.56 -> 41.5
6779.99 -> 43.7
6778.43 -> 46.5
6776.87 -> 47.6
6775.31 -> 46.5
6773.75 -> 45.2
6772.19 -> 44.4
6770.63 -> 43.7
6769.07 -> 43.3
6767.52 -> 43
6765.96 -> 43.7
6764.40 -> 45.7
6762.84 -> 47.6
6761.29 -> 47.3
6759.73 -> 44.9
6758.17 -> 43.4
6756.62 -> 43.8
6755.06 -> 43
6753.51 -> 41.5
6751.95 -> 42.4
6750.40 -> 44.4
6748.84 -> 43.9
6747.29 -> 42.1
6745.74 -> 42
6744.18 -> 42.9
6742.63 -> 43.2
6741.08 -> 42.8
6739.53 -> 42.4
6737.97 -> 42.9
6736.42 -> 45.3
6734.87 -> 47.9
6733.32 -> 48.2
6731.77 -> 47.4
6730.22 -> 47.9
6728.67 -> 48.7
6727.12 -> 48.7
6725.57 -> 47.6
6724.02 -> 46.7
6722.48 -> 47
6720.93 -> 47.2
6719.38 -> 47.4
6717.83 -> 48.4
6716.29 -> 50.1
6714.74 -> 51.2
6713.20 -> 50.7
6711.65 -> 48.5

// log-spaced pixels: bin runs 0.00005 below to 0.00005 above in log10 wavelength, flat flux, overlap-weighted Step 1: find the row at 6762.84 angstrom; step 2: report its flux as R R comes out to 47.6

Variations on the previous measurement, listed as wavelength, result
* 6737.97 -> 42.9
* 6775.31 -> 46.5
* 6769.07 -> 43.3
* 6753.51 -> 41.5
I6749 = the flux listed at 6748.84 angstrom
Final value 43.9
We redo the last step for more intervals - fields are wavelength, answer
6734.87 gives 47.9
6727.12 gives 48.7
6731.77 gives 47.4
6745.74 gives 42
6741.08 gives 42.8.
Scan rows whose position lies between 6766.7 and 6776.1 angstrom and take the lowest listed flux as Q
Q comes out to 43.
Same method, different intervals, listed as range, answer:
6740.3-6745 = 42.8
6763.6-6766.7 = 43.7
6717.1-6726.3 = 46.7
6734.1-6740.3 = 42.4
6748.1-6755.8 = 41.5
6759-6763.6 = 44.9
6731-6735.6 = 47.4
